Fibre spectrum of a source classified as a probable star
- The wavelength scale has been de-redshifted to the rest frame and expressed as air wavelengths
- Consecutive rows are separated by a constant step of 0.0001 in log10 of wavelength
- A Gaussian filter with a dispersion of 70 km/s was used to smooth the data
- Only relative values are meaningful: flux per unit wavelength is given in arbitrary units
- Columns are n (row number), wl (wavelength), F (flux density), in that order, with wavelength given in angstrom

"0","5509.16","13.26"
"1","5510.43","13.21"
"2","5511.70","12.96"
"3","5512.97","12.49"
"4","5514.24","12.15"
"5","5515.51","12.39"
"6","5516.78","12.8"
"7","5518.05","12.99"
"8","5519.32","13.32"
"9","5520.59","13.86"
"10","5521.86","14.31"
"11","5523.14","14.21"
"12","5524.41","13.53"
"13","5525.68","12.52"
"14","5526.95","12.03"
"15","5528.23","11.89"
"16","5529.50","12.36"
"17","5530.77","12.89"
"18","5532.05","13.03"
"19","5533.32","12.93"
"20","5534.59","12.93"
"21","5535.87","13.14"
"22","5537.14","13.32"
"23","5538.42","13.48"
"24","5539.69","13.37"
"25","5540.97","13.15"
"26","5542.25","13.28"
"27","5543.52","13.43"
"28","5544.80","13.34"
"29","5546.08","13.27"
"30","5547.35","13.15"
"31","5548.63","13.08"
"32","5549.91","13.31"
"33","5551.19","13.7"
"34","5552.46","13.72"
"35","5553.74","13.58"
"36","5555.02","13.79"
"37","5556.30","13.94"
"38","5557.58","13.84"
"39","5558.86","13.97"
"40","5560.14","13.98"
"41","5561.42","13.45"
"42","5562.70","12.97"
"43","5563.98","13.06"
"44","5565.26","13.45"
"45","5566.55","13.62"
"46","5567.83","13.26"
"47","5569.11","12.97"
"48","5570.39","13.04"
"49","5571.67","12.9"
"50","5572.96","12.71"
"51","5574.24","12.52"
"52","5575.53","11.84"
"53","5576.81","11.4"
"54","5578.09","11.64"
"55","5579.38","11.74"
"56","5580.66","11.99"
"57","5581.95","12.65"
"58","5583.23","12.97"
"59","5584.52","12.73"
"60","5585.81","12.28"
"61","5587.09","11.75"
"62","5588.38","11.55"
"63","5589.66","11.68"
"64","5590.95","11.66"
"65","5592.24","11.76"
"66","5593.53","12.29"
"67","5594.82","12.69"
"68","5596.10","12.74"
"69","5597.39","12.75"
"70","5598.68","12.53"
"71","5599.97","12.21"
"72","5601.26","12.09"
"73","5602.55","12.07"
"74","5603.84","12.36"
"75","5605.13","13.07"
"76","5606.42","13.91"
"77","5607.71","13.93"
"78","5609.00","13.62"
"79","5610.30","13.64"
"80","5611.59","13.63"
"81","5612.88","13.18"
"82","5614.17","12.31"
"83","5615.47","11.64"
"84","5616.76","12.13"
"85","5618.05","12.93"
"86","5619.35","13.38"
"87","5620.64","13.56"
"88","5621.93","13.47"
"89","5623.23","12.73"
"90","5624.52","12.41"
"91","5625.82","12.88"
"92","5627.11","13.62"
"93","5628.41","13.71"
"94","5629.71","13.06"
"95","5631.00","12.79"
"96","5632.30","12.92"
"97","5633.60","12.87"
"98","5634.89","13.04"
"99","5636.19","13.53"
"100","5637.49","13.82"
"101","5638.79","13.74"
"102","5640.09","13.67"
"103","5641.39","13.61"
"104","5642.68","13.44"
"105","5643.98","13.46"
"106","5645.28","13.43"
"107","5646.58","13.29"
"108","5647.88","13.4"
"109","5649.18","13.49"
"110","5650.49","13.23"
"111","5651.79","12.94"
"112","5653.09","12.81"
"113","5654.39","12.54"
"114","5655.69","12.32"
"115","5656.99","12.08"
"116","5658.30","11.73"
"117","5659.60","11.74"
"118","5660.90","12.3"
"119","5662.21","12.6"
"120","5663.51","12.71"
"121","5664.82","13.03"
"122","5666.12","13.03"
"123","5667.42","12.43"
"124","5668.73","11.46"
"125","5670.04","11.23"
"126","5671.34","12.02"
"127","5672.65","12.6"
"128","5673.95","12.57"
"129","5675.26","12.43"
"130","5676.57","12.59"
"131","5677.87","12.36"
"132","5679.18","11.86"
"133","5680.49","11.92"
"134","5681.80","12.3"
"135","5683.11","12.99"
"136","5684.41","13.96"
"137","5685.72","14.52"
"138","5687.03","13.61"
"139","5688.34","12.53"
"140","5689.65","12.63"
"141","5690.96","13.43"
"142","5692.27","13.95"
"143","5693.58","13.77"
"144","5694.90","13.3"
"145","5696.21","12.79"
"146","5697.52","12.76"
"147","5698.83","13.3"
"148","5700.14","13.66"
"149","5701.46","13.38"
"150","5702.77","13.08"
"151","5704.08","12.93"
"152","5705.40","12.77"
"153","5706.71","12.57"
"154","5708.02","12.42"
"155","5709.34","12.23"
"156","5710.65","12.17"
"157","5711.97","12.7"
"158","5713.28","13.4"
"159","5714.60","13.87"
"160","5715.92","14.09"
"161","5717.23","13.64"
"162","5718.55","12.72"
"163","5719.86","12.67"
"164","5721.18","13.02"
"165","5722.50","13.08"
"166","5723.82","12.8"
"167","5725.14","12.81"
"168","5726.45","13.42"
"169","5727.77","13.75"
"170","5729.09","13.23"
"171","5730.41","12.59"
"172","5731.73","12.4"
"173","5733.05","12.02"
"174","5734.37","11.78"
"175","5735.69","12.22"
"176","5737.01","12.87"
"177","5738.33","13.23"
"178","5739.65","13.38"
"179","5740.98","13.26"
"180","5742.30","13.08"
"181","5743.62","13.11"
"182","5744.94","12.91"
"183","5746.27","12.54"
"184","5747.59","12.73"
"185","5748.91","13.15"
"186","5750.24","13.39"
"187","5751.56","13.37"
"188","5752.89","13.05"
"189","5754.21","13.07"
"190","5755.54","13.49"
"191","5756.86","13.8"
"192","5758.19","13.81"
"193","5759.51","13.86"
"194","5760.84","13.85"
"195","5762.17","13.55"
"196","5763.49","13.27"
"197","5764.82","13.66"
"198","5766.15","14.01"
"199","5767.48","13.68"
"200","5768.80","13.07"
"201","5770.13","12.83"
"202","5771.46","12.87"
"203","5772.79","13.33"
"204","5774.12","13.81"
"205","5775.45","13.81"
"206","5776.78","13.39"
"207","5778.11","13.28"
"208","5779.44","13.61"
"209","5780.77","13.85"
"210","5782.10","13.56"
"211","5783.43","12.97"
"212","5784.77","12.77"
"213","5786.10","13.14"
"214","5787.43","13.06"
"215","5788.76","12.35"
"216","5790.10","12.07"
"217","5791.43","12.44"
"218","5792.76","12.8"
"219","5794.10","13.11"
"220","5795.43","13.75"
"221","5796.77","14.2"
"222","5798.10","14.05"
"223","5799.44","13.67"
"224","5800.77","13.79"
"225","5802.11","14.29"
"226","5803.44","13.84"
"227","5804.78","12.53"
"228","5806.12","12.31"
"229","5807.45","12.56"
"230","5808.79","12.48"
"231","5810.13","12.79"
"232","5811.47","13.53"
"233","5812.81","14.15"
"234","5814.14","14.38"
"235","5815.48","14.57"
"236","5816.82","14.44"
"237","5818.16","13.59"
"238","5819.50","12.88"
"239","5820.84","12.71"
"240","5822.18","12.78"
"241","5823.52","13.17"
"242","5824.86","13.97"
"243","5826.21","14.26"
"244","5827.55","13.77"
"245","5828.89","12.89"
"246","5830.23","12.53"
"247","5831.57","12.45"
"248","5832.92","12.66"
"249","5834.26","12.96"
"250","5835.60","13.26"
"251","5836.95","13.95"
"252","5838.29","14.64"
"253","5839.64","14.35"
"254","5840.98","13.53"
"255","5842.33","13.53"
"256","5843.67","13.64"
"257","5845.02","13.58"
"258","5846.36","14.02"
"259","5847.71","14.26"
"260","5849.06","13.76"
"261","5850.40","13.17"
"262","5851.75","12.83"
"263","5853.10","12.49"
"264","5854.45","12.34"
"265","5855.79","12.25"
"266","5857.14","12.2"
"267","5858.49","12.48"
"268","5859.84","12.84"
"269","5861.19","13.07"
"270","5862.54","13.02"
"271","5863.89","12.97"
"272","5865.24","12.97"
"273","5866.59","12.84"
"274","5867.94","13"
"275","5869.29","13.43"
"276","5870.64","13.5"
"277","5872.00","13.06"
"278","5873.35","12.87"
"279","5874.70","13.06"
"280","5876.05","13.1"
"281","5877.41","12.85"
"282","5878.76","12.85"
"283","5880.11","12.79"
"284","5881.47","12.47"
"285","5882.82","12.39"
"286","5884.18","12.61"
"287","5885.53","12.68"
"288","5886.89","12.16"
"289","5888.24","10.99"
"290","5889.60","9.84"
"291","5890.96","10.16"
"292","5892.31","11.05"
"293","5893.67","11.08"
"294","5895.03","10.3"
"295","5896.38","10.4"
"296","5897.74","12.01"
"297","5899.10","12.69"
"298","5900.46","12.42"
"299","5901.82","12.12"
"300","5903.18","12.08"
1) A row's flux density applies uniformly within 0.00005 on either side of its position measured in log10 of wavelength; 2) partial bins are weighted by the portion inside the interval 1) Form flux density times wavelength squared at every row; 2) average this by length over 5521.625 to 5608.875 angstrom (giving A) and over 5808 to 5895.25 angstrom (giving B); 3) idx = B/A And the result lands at 1.1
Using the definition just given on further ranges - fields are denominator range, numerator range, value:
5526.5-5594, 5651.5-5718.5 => 1.04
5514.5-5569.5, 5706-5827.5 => 1.08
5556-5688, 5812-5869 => 1.12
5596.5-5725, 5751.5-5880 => 1.09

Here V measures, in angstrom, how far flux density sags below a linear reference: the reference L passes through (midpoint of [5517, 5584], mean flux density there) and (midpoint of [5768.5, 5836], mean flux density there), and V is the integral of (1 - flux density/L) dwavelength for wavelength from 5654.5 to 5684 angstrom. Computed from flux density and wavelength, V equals 2.0 angstrom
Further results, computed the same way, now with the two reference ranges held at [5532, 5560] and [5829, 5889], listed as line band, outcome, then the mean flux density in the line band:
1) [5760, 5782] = -0.63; 13.5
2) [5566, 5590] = 1.78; 12.4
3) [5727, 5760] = 0.29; 13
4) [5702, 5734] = 0.65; 12.9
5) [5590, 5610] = 1.05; 12.6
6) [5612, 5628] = 0.53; 12.9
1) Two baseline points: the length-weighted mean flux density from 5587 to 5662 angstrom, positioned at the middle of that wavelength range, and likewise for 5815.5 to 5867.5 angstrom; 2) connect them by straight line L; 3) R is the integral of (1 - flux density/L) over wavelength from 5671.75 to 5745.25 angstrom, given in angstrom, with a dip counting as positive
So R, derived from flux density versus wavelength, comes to 0.3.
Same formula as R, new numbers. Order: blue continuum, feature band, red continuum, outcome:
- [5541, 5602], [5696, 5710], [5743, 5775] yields 0.3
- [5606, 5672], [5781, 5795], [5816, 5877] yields 0.3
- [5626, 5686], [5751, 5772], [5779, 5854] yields -0.4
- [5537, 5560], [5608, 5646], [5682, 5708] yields 0.5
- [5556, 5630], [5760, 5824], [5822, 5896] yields -2.7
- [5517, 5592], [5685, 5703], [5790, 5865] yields -0.3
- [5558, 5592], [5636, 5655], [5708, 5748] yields -0.9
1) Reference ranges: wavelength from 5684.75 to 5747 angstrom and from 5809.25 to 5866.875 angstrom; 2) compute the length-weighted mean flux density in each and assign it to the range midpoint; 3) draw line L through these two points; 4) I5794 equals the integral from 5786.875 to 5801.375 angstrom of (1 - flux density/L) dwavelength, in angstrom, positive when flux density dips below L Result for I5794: 0.0 angstrom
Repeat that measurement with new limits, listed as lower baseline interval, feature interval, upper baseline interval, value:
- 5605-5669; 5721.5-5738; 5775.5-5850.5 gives 0.6 angstrom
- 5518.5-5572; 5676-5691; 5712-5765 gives 0.4 angstrom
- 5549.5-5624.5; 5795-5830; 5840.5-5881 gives -1.3 angstrom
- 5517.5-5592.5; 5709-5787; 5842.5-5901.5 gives -2.9 angstrom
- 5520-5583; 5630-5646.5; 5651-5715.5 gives -0.6 angstrom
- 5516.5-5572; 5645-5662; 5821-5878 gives 0.7 angstrom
